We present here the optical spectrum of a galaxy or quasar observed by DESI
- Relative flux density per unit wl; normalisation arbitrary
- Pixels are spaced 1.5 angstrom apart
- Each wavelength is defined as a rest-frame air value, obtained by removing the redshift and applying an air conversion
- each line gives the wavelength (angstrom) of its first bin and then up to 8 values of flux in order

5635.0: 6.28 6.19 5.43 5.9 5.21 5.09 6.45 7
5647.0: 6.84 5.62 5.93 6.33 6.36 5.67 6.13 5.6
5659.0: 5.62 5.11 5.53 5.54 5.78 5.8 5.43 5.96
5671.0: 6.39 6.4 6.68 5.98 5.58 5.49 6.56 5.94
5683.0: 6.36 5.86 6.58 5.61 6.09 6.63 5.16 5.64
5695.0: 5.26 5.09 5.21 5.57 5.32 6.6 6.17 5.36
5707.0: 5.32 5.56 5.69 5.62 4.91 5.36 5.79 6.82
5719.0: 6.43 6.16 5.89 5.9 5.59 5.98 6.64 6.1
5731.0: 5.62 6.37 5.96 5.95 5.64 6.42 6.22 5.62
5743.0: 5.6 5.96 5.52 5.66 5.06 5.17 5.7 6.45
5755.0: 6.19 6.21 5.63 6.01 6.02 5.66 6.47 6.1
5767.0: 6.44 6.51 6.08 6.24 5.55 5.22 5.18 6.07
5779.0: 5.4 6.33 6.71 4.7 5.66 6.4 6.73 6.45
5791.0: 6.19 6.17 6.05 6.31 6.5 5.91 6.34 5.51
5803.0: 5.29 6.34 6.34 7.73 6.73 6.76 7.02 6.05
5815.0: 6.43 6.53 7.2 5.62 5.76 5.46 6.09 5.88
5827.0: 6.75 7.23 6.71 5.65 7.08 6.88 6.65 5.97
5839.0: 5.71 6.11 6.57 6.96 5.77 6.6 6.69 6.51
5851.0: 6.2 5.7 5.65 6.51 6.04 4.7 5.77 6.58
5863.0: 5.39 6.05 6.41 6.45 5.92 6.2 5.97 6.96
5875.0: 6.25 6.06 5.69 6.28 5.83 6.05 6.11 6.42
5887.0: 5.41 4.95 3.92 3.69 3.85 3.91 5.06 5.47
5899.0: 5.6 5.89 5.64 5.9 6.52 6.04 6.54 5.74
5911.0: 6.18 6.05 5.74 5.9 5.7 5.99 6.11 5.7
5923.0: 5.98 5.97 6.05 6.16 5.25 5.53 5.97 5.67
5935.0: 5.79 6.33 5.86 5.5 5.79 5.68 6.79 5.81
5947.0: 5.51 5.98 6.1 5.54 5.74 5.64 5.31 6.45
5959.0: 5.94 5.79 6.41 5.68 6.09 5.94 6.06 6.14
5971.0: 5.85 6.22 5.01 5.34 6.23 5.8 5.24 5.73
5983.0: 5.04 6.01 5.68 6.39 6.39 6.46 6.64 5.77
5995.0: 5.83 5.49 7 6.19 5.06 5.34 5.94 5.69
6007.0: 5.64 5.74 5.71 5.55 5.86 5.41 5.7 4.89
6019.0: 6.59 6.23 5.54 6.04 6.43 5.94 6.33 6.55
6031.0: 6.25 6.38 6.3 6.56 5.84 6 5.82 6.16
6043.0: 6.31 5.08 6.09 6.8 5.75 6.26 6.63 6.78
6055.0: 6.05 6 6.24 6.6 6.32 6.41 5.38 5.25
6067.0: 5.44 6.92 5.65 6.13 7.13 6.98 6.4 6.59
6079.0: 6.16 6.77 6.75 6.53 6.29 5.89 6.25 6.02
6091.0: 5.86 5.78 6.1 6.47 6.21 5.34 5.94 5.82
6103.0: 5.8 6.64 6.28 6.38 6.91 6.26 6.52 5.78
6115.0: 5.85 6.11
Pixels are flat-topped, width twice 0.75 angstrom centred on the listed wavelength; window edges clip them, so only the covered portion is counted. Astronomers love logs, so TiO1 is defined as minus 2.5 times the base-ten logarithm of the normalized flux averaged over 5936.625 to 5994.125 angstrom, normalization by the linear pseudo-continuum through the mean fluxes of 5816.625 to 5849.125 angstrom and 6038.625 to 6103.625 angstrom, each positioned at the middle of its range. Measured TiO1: 0.06 mag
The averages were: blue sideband 6.35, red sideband 6.17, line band 5.89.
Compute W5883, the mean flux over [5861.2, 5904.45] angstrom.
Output 5.65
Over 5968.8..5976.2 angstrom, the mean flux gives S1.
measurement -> 5.71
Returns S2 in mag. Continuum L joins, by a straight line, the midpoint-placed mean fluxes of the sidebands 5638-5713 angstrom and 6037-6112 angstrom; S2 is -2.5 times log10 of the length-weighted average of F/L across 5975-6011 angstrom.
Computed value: 0.050 mag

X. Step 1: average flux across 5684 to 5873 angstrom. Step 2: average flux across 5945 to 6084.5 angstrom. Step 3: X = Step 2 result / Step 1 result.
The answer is 1.00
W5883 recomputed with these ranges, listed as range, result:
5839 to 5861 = 6.12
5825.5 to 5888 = 6.2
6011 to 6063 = 6.11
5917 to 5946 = 5.89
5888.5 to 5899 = 4.45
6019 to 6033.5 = 6.21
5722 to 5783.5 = 5.91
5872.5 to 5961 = 5.75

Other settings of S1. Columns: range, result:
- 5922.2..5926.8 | 6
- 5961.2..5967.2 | 6.03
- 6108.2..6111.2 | 6.59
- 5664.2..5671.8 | 5.87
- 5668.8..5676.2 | 6.29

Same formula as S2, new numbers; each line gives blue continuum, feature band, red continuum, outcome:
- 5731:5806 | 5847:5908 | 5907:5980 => 0.026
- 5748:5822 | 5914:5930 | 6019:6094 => 0.051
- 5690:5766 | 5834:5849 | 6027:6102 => -0.077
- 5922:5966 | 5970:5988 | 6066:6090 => 0.054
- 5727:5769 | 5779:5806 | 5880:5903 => -0.066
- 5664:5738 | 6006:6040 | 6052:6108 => 0.034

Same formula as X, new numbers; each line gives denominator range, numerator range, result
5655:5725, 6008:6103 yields 1.05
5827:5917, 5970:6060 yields 1.01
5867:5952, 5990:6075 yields 1.05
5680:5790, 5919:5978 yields 1.00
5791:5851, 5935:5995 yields 0.93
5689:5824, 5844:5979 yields 0.98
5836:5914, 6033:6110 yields 1.06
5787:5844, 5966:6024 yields 0.92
